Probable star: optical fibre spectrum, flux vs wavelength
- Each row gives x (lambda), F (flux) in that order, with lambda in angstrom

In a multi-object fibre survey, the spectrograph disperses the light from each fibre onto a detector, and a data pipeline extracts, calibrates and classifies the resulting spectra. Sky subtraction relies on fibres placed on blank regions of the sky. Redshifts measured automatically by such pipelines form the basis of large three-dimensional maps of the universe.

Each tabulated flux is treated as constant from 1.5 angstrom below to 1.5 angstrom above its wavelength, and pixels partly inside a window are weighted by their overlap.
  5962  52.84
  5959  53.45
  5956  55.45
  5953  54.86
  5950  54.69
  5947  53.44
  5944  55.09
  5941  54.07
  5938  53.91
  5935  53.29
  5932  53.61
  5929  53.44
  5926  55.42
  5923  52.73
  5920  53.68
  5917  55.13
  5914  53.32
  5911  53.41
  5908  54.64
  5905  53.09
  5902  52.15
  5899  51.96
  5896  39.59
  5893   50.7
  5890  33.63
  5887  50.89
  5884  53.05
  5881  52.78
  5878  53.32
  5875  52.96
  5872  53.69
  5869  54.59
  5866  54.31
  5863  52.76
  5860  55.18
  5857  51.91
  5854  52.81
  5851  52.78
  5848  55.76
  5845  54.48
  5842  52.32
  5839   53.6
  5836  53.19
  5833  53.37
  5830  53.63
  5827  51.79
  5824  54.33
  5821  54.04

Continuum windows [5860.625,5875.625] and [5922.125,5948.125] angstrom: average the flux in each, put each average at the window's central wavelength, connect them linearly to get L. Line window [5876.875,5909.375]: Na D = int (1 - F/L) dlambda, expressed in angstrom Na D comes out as 2.6 angstrom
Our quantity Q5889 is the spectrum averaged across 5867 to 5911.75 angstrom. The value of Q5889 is 50.7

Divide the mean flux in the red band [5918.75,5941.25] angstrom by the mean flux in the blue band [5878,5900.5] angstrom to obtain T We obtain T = 1.1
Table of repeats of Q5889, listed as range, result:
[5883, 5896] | 46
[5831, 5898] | 51.7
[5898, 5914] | 53.1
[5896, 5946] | 53.3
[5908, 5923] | 53.8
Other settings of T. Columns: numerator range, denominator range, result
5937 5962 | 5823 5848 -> 1.02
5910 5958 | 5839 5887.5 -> 1.01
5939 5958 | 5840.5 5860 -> 1.02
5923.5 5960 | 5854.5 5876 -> 1.01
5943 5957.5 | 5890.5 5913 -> 1.09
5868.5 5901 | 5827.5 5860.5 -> 0.93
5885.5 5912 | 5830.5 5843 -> 0.92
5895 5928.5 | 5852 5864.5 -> 0.99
